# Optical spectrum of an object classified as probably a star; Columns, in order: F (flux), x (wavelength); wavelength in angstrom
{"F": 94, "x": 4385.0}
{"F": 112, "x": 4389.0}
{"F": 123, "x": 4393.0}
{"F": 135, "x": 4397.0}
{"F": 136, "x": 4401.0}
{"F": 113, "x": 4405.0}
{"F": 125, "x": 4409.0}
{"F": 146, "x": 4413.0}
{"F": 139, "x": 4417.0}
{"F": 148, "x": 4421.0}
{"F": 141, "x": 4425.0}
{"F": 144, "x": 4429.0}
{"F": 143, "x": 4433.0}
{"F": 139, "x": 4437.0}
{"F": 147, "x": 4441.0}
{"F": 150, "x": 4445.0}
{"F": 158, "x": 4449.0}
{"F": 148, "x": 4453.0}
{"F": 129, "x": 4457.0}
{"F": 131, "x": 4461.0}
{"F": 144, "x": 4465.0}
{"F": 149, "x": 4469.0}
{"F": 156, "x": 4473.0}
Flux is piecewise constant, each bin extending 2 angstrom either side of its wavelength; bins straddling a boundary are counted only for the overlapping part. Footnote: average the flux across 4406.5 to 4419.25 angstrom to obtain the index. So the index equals 136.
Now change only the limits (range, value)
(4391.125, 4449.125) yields 139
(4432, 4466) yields 143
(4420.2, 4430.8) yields 144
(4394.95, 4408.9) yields 128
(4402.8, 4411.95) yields 122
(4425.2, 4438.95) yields 142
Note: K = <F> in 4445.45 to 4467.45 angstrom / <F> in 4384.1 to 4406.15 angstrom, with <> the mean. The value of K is 1.19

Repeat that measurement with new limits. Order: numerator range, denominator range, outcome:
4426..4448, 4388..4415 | 1.14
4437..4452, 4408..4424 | 1.07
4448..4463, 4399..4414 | 1.09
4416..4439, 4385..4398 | 1.21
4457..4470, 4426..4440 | 0.98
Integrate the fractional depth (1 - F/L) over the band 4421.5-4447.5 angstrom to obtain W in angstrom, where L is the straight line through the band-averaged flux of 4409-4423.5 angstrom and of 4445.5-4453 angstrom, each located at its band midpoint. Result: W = 0.7 angstrom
